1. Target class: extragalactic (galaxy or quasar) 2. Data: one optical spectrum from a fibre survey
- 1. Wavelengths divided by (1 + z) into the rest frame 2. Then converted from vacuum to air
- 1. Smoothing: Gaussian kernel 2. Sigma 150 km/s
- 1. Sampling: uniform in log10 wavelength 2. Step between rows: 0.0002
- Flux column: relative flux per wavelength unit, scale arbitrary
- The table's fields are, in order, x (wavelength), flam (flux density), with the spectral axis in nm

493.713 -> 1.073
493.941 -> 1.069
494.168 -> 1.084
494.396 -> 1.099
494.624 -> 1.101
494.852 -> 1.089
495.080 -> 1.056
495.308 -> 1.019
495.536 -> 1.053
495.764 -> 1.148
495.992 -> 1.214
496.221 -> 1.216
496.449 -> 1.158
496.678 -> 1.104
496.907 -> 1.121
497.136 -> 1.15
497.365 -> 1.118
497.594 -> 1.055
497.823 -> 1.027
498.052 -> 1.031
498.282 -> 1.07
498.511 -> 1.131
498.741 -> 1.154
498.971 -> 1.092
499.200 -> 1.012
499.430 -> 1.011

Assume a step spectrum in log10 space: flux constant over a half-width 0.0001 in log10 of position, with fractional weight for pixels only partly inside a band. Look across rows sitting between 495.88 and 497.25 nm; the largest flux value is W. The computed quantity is 1.216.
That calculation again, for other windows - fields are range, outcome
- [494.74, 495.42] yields 1.089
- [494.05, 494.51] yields 1.099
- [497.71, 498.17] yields 1.031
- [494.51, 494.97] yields 1.101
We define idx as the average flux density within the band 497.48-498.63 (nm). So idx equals 1.06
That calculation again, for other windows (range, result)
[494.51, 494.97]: 1.09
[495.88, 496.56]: 1.2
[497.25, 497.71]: 1.09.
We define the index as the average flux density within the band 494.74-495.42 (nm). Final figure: 1.05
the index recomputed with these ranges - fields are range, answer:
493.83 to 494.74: 1.09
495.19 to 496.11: 1.11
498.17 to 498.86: 1.12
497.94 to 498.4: 1.05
